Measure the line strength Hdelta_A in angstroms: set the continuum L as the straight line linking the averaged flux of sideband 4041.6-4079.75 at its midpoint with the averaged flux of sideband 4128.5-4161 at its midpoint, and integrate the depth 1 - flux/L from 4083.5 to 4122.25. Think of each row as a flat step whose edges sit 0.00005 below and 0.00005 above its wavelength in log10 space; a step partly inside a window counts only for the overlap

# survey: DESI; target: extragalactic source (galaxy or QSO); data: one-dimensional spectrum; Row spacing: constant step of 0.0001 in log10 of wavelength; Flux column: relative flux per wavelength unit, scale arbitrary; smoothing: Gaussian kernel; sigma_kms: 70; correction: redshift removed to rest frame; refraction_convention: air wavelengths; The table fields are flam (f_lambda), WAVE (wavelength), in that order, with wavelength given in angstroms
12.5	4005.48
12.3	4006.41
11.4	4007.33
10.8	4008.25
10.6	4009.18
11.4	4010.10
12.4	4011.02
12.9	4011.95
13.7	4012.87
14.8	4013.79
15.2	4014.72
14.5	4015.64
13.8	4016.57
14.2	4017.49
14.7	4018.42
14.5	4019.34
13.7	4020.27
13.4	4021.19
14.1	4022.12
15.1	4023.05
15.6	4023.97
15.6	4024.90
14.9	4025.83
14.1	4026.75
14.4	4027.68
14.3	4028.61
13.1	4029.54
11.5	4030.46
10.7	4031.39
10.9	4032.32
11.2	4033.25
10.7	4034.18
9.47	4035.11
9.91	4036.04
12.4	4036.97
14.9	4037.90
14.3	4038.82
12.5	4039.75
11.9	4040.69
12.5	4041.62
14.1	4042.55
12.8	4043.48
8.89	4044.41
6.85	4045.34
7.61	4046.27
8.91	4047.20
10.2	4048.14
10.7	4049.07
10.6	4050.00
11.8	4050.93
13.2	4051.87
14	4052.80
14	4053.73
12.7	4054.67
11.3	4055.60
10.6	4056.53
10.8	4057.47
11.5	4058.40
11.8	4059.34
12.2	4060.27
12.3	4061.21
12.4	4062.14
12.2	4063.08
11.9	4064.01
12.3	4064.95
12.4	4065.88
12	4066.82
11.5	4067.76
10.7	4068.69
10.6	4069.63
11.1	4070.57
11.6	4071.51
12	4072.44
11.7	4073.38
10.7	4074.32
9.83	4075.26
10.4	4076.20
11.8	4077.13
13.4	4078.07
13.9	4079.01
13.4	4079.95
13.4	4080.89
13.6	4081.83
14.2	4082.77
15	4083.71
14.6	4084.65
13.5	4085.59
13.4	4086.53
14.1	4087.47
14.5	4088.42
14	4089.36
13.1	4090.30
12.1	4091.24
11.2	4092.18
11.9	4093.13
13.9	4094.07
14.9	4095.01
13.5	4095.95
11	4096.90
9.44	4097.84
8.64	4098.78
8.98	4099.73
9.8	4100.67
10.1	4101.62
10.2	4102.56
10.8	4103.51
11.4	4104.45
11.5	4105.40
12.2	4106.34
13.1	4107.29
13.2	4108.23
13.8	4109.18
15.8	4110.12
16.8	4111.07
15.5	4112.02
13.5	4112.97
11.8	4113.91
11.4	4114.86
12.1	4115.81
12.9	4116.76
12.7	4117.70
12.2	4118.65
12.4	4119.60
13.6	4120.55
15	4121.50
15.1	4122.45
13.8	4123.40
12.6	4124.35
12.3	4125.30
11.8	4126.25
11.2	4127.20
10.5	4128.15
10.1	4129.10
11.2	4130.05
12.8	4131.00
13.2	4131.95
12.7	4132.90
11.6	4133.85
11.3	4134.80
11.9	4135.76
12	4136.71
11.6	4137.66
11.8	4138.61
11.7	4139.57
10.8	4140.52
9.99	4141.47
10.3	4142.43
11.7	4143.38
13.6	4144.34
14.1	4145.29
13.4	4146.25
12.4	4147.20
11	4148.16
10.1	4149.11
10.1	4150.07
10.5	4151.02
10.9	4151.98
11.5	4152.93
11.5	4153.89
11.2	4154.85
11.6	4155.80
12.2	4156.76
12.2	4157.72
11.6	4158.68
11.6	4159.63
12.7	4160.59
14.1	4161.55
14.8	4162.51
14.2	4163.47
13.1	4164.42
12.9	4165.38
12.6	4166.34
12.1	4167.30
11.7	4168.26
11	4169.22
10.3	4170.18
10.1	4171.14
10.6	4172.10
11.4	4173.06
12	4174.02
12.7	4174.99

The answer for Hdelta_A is -3.6 angstroms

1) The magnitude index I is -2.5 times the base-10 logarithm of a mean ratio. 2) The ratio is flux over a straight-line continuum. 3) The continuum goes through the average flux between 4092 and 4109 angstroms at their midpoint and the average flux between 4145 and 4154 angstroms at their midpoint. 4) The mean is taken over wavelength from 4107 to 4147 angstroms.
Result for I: -0.10 mag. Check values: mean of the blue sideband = 11.5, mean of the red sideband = 11.5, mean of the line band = 12.6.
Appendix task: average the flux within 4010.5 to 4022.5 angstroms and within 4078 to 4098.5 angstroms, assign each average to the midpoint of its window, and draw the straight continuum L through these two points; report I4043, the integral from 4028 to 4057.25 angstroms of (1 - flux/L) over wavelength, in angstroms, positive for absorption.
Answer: 4.6 angstroms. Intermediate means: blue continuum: 14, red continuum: 13.2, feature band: 11.6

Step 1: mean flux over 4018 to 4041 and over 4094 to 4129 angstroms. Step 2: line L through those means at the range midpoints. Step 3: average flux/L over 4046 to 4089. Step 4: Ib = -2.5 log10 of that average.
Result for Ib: 0.06 mag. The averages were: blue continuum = 13.1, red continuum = 12.4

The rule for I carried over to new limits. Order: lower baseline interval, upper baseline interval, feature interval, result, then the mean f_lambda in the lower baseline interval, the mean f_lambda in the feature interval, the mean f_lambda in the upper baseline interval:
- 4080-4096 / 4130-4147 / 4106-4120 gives -0.041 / 13.6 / 13.3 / 12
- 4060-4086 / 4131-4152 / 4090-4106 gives 0.073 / 12.3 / 11.3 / 11.7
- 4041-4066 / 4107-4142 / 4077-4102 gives -0.055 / 11.5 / 12.7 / 12.6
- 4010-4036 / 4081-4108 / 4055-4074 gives 0.099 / 13.4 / 11.6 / 12.3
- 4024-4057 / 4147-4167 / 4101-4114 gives -0.072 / 12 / 12.8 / 12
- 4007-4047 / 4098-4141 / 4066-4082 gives 0.053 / 12.7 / 11.8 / 12.2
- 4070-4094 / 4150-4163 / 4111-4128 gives -0.056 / 12.7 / 13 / 12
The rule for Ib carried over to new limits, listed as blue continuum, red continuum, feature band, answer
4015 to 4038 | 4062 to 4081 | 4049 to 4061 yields 0.03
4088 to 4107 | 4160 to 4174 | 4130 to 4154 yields 0.03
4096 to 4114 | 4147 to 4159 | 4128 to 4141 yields -0.01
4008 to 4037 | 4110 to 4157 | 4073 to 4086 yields -0.02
